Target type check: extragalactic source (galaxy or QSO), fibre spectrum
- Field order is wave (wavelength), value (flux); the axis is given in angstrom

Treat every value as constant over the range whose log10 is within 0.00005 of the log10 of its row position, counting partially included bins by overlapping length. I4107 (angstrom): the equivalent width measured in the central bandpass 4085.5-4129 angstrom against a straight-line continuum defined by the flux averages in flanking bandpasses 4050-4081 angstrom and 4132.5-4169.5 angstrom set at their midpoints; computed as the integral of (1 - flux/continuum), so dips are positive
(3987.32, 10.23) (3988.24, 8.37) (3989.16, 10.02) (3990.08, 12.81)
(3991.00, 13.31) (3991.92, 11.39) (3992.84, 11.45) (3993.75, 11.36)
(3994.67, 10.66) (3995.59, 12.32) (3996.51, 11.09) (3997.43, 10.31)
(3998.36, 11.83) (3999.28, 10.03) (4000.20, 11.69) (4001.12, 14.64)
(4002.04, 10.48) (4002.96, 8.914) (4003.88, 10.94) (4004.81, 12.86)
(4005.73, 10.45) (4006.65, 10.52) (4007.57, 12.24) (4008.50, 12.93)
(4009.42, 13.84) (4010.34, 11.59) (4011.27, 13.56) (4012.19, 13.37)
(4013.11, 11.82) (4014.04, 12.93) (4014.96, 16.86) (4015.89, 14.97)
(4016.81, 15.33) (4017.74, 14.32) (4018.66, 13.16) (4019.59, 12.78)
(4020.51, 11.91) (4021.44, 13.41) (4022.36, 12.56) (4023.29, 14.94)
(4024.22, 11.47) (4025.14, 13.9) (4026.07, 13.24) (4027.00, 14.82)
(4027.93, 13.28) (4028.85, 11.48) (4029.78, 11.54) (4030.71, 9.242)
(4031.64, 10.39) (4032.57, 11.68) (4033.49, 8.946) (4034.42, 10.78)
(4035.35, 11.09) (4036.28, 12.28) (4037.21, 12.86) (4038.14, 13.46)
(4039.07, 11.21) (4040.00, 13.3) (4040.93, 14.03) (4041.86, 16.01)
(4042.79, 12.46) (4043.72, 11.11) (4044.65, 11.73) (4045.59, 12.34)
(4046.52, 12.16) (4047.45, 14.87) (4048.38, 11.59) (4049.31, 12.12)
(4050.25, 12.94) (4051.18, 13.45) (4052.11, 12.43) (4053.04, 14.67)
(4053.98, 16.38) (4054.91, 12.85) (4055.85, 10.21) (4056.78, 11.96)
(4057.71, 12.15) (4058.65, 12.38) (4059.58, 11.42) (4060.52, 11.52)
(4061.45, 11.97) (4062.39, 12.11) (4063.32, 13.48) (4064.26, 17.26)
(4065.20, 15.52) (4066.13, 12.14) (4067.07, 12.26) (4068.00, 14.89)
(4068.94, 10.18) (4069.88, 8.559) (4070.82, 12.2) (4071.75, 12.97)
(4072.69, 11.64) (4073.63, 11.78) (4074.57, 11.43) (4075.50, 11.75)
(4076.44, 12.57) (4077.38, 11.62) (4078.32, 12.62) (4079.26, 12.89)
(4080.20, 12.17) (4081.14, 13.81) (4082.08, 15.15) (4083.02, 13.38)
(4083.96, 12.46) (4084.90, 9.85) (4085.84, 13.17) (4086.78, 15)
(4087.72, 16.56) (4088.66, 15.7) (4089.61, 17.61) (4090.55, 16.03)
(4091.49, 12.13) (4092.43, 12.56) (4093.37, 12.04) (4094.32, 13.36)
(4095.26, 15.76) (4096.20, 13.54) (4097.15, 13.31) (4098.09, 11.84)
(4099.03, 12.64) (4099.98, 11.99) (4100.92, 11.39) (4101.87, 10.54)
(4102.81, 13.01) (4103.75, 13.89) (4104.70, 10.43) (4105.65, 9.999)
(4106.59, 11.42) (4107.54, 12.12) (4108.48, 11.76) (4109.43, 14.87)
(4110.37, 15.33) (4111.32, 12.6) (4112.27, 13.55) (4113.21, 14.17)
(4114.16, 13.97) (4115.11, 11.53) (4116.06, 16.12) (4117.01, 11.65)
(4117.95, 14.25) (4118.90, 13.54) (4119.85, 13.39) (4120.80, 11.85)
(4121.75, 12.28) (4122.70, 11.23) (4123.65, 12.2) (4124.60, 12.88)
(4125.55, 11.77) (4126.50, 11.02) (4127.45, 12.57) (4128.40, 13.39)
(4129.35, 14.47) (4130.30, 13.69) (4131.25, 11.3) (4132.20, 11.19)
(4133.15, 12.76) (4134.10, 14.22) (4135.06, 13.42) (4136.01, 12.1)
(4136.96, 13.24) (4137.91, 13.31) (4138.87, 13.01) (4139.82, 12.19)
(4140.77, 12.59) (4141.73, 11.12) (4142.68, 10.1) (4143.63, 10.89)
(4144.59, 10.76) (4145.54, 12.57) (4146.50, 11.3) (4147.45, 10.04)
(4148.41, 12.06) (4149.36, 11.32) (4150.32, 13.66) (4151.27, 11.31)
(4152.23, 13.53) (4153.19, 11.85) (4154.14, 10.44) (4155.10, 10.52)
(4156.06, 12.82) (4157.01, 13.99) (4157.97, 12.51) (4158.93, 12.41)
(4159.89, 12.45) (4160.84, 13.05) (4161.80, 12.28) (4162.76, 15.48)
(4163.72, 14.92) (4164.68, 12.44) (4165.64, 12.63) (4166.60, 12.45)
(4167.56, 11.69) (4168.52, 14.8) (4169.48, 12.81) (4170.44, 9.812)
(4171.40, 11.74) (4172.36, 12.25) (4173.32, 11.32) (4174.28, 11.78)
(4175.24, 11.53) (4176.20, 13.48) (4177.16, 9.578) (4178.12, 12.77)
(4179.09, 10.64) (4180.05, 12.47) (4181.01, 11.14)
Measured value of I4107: -2.0 angstrom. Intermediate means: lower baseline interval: 12.6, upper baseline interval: 12.4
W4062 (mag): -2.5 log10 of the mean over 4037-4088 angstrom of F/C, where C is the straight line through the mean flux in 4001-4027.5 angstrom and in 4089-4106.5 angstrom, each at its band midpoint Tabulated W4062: 0.01 mag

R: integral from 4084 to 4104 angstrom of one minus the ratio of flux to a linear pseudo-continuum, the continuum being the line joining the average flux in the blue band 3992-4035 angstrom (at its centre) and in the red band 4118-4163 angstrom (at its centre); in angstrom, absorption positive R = -1.8 angstrom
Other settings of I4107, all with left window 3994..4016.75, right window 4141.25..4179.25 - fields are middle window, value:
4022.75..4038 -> 0.2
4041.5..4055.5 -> -1.1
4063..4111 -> -3.3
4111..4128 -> -1.0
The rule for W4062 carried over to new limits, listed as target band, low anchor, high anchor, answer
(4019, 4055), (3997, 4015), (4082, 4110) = -0.02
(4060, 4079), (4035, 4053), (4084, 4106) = 0.05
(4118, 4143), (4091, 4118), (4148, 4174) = 0.01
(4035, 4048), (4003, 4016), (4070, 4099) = 0.00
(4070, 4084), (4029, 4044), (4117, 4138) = -0.02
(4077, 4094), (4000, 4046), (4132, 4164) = -0.10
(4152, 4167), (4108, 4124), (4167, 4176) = -0.04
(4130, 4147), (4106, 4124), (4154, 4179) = 0.05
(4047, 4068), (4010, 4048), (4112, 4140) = -0.02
